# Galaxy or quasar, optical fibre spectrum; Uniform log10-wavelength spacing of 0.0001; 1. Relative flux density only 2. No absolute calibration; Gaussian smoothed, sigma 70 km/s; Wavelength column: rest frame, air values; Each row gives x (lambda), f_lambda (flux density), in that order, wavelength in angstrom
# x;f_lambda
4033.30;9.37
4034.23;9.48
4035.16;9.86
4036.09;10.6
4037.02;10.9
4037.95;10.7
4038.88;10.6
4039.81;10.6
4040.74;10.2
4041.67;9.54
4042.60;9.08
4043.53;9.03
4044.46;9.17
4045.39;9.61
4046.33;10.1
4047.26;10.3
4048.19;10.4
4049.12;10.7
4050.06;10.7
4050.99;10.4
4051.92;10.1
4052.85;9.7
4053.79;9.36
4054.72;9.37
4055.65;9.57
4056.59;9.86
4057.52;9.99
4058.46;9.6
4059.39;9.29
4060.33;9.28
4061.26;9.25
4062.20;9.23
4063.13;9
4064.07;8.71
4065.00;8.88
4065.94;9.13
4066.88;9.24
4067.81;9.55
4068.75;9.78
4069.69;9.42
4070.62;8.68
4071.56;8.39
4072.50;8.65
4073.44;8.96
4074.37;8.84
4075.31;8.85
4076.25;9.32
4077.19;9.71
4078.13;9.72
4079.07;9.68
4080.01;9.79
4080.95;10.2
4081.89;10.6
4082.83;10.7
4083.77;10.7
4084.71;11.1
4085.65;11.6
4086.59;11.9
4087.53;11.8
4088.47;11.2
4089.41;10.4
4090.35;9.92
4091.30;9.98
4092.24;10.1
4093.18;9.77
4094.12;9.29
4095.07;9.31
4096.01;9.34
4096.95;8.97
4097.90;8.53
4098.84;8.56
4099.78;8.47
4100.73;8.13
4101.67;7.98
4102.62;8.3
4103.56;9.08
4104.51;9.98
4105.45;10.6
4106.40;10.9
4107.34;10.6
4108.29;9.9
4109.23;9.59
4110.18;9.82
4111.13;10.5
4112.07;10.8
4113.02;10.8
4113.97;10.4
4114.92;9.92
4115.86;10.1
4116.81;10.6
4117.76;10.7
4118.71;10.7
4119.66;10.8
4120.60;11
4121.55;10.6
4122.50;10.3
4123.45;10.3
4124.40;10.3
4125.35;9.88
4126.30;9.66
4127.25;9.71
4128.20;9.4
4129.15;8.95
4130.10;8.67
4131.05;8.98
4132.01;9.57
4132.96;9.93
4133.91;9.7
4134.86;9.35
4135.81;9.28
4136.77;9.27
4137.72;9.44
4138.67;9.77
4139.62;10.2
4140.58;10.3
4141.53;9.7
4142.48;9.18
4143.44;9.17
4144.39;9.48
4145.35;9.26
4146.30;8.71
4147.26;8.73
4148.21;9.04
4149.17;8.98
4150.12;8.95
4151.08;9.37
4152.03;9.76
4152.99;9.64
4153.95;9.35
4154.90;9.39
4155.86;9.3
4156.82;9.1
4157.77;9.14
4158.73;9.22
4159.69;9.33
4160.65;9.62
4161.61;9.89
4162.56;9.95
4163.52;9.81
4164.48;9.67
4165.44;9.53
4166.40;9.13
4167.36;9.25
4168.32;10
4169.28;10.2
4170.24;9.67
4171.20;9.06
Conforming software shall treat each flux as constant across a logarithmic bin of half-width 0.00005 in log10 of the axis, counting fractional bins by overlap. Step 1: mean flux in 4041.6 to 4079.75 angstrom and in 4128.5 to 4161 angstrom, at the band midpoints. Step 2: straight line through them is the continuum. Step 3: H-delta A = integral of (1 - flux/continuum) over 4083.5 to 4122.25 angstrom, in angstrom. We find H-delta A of -2.7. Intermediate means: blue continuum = 9.47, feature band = 10.1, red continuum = 9.35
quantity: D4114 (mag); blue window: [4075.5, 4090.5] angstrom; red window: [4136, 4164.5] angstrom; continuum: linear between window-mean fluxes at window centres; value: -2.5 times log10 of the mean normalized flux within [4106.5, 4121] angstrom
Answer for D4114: -0.045 mag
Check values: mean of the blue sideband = 10.5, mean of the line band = 10.4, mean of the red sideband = 9.42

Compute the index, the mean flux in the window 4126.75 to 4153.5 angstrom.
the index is 9.37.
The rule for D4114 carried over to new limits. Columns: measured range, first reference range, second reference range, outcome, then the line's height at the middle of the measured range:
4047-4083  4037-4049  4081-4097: 0.07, 10.2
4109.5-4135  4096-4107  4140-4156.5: -0.10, 9.18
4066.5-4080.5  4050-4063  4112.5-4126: 0.07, 9.86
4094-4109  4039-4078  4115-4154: 0.04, 9.61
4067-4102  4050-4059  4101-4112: 0.01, 9.79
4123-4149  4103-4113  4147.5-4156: 0.02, 9.62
